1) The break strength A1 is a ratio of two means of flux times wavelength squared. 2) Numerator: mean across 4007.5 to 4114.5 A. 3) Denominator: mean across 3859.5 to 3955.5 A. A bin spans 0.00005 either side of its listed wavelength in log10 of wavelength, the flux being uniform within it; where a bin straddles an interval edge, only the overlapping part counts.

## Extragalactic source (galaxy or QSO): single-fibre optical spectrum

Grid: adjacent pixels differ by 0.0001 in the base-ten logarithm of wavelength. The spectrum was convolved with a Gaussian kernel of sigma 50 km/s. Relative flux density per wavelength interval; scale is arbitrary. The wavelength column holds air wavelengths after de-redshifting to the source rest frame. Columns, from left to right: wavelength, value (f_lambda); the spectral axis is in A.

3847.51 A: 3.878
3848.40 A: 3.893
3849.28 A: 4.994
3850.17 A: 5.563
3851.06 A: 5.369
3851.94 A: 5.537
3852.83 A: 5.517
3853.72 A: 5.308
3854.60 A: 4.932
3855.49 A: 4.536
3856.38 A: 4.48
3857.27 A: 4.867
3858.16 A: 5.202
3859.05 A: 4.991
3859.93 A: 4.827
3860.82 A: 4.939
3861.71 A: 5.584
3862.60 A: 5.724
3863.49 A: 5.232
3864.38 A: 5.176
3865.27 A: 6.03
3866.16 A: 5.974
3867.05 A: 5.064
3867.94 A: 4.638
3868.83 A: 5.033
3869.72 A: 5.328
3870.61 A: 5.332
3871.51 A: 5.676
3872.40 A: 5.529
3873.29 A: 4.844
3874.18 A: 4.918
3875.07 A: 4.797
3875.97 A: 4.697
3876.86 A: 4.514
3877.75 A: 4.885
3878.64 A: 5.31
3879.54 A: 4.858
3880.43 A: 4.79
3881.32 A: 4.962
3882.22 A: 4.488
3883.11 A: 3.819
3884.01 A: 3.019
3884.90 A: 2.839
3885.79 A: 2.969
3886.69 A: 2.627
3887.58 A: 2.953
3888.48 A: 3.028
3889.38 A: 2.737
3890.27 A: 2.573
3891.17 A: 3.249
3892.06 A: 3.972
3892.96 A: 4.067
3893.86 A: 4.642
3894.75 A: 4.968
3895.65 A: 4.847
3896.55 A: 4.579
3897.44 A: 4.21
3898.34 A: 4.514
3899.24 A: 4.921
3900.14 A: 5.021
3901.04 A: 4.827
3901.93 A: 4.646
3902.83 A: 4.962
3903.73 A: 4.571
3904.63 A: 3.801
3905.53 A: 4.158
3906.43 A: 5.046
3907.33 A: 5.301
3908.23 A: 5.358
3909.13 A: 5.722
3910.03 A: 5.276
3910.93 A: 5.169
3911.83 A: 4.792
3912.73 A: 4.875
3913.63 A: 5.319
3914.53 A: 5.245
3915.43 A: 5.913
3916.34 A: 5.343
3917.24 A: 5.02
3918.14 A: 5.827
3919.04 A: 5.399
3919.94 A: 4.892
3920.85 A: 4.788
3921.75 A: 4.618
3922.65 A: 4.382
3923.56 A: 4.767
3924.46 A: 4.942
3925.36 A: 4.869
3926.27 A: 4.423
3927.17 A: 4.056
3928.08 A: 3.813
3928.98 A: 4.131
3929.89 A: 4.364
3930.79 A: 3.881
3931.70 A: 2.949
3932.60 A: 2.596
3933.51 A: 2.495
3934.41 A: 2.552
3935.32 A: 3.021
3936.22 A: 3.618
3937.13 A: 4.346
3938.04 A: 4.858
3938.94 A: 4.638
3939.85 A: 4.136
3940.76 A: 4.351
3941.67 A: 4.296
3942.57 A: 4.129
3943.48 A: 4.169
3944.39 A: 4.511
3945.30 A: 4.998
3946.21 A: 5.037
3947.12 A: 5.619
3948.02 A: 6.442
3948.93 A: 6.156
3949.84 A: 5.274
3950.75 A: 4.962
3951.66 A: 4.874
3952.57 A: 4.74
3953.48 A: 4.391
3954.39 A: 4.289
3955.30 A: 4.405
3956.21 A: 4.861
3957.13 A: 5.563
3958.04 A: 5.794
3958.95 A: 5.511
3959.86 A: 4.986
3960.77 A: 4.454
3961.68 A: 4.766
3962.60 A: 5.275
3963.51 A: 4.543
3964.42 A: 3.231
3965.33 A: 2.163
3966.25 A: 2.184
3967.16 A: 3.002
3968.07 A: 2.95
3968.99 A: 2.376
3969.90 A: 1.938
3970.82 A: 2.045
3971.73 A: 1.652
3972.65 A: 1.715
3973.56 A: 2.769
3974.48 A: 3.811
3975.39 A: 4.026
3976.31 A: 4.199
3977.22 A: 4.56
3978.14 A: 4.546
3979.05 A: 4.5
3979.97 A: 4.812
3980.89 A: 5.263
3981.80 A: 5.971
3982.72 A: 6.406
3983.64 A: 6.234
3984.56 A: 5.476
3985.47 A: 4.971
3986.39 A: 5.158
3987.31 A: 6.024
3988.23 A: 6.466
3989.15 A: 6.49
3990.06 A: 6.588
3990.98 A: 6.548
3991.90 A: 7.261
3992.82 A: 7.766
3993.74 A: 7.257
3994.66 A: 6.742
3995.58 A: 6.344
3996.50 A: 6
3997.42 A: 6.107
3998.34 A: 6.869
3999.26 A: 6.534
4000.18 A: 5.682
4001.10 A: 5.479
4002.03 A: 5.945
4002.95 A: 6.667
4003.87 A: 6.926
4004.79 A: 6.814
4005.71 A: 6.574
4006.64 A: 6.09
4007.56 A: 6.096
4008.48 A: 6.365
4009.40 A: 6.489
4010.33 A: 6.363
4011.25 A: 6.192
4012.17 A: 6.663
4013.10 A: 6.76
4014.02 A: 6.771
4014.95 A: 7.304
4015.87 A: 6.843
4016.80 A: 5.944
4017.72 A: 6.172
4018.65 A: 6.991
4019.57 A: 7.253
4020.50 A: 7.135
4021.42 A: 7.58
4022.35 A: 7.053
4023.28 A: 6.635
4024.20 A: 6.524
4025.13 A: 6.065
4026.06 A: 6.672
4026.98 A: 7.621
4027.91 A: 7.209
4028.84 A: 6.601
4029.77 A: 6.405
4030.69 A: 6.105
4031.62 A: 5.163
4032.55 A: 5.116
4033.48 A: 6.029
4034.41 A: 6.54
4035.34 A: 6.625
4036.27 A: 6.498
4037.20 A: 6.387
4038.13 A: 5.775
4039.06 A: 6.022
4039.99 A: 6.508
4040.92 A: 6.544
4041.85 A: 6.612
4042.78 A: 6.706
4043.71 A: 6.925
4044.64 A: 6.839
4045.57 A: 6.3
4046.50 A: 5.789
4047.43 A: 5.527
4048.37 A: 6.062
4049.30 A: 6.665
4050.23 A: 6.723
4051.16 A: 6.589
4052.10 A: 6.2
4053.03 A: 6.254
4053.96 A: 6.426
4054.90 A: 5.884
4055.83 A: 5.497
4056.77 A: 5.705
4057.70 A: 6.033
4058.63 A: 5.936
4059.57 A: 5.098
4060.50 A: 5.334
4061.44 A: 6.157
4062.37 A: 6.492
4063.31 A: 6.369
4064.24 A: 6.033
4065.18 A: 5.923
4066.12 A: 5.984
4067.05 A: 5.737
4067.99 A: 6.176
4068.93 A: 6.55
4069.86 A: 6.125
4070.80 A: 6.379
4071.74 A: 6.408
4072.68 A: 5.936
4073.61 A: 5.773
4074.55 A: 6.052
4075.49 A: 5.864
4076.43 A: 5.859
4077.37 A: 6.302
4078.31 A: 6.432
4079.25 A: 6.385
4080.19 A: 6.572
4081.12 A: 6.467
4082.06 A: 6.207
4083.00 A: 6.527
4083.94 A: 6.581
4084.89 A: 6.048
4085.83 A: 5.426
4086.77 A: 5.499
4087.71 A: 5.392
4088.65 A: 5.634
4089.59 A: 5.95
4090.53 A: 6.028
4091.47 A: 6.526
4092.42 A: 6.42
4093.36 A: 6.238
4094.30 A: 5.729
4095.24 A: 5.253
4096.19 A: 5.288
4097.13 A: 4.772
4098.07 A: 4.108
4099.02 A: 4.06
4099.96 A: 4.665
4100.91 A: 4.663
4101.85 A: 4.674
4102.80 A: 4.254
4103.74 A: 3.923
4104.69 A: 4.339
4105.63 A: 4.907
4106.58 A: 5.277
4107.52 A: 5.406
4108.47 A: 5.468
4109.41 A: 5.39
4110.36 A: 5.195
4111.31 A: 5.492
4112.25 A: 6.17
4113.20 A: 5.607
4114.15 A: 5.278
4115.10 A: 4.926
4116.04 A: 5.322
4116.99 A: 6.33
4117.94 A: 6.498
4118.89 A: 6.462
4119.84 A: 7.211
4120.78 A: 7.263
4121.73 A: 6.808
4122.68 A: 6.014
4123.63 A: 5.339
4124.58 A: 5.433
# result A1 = 1.4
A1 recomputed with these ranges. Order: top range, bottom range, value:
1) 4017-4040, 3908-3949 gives 1.49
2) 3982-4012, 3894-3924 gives 1.34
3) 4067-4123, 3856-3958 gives 1.37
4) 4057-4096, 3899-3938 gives 1.43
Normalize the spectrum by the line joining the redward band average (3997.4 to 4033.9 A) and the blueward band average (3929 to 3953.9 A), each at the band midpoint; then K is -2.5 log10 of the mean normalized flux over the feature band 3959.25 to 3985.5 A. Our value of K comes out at 0.31 mag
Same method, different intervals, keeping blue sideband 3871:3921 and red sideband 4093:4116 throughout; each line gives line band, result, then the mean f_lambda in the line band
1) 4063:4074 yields -0.227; 6.12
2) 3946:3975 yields 0.149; 4.11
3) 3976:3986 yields -0.093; 5.19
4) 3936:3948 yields 0.017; 4.6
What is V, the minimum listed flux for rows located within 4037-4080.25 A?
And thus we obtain 5.098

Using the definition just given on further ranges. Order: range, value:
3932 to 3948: 2.495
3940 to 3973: 1.652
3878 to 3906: 2.573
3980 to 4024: 4.971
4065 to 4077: 5.737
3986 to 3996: 5.158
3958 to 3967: 2.163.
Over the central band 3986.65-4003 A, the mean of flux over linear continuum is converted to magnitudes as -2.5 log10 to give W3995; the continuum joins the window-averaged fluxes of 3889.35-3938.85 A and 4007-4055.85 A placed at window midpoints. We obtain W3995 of -0.11 mag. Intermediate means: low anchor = 4.47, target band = 6.46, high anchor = 6.46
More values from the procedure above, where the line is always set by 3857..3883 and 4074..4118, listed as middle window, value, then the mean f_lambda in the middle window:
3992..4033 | -0.21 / 6.55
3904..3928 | 0.05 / 4.95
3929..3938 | 0.46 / 3.42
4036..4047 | -0.18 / 6.41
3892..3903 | 0.11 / 4.64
